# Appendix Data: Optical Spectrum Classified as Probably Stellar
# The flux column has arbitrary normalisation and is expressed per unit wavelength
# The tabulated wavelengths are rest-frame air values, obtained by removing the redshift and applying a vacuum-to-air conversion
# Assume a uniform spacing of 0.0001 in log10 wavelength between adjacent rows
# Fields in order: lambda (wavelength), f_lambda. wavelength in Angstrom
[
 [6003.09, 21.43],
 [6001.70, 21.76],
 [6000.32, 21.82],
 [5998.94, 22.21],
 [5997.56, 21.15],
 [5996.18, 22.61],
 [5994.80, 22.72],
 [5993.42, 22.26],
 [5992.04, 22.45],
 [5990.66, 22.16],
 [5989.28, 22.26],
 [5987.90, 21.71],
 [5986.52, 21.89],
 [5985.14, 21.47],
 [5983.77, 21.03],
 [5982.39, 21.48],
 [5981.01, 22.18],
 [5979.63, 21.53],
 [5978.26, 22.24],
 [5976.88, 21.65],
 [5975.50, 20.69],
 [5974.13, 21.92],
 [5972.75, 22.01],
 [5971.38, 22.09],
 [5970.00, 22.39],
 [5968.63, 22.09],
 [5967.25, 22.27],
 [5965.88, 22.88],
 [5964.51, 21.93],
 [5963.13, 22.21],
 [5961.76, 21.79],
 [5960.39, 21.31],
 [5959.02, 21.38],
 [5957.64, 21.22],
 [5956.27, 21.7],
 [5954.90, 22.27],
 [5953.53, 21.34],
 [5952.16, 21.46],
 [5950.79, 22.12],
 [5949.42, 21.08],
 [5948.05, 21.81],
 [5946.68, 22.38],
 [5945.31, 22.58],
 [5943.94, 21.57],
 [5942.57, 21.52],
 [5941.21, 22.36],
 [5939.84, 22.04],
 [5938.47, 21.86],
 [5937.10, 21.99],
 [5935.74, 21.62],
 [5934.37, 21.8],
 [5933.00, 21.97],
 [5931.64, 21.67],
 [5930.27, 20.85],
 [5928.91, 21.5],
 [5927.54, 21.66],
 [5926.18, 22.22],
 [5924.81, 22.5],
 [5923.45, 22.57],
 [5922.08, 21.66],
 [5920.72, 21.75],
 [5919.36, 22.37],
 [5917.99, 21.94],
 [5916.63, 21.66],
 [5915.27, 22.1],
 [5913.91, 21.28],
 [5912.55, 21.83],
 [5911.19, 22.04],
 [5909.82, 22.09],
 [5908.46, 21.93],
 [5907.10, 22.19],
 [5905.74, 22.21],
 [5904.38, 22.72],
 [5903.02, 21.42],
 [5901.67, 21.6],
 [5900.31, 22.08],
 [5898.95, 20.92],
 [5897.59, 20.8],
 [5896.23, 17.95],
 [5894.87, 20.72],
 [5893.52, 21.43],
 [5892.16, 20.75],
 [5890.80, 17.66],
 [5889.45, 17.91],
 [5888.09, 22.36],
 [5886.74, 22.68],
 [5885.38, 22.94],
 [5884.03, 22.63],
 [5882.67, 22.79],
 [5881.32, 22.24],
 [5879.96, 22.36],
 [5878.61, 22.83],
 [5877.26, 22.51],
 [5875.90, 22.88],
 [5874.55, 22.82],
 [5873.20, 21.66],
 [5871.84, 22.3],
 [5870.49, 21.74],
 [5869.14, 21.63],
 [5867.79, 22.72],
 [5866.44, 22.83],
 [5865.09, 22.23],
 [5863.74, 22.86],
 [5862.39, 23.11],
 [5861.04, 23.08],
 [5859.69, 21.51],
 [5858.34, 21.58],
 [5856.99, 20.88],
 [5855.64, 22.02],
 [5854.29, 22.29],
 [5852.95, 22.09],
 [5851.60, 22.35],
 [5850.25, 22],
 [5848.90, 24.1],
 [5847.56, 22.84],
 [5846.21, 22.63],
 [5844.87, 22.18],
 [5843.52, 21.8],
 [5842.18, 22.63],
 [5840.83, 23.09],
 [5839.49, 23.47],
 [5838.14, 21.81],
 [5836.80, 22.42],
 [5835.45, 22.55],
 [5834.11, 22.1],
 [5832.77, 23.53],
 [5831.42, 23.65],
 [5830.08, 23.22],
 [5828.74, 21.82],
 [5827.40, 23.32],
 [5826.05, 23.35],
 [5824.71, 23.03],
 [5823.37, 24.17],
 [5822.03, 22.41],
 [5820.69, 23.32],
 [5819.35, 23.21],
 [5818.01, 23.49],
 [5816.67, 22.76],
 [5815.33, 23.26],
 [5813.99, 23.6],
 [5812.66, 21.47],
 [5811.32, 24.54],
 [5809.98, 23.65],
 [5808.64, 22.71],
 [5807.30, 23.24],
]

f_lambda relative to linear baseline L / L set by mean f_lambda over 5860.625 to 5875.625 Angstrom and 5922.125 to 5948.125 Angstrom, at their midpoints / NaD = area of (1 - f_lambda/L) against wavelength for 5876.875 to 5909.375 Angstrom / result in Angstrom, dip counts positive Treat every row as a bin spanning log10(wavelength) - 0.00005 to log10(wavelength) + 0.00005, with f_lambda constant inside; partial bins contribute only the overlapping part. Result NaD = 1.13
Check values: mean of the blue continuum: 22.5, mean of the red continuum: 21.9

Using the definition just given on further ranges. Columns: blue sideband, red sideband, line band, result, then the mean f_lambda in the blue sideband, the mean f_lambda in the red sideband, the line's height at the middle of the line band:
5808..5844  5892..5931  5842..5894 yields 0.51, 23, 21.6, 22.3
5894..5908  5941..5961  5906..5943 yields -0.69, 21.3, 21.7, 21.5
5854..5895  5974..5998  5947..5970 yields 0.06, 21.9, 21.9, 21.9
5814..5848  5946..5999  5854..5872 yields 0.37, 22.9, 21.9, 22.7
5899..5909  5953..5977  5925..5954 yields 0.13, 22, 21.8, 21.9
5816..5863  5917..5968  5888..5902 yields 1.24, 22.7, 21.9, 22.2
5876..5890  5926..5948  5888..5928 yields 1.14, 22.2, 21.8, 22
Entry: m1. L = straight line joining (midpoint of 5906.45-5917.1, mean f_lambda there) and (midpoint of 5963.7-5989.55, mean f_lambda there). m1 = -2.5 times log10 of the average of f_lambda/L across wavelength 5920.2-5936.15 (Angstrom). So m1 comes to 0.00 mag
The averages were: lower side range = 21.9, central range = 21.8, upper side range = 21.9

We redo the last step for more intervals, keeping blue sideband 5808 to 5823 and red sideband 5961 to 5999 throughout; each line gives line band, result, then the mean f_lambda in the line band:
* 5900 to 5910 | 0.02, 22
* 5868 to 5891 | 0.03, 22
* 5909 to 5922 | 0.03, 21.9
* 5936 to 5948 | 0.01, 22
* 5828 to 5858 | 0.02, 22.5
